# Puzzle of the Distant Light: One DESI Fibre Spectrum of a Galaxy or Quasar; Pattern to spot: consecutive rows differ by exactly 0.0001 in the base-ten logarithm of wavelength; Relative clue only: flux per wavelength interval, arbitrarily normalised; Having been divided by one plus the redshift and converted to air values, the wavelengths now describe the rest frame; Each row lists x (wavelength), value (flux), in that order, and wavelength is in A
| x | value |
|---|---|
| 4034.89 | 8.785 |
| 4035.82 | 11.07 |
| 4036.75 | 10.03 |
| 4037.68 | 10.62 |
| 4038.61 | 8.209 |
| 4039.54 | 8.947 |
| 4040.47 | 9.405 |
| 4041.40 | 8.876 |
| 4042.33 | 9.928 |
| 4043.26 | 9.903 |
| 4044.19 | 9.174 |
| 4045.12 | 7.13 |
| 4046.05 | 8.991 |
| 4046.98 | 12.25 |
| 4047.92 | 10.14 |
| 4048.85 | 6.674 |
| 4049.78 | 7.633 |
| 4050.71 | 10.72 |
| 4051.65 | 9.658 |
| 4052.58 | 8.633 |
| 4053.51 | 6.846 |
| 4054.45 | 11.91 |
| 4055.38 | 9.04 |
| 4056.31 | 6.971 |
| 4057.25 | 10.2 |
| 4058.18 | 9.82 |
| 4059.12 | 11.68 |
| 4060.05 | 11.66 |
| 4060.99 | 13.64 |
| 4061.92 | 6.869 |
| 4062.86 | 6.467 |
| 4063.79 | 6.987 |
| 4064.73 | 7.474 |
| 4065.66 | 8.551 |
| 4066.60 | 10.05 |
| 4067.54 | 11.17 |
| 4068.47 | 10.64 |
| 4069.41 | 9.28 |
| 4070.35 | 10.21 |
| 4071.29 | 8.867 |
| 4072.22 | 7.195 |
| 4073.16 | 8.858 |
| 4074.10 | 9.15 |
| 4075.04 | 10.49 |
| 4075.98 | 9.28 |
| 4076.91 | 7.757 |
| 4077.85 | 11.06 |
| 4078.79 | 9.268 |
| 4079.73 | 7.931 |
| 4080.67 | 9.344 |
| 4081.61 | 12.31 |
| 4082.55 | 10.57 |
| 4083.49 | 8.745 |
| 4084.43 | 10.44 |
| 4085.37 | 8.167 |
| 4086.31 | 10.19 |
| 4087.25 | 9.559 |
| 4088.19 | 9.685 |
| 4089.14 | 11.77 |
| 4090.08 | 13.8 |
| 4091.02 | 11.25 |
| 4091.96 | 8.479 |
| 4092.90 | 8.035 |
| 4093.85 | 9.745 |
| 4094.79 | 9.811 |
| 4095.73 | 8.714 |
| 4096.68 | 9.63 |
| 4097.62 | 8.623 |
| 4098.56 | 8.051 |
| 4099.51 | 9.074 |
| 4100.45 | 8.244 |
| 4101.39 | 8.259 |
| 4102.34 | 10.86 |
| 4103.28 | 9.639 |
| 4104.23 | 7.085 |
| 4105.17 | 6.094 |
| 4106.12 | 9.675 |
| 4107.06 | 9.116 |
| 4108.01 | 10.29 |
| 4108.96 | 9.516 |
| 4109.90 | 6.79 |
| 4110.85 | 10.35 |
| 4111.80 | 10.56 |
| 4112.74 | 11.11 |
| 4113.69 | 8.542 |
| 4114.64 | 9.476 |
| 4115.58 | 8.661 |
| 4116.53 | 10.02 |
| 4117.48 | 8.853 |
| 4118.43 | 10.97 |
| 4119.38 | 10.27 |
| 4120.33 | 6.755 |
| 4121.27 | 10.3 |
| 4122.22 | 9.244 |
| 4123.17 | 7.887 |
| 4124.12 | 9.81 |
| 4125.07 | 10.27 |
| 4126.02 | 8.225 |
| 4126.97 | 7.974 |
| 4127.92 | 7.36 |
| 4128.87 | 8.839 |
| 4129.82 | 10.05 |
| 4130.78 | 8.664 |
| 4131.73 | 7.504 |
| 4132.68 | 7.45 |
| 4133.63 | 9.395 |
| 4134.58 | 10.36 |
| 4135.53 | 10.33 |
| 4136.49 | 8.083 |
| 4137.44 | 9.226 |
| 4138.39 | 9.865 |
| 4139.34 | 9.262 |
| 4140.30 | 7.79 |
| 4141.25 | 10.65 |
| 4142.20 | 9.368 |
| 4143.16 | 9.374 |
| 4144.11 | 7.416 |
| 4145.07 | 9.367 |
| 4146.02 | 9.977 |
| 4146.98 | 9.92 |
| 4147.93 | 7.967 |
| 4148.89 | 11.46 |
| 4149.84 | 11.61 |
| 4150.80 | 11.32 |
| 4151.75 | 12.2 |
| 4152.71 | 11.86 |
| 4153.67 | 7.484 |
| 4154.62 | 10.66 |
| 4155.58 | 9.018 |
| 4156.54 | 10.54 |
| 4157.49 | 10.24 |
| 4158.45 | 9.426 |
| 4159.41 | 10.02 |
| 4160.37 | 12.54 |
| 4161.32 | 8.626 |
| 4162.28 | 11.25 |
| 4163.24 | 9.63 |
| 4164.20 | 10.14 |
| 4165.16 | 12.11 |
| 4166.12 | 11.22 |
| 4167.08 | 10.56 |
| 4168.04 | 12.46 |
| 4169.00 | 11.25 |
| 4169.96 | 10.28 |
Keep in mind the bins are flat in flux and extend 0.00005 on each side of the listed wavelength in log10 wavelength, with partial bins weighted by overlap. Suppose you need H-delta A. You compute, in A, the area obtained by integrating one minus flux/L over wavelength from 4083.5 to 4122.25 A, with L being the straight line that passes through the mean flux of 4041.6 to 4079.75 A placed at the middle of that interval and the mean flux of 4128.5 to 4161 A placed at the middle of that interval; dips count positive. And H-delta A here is 0.3 A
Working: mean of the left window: 9.29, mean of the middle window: 9.4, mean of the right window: 9.68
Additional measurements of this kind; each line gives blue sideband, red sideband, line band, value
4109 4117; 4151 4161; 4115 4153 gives 2.05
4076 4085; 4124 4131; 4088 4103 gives -0.32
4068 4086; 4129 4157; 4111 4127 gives 0.22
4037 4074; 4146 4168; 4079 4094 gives -0.56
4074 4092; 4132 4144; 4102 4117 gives 0.61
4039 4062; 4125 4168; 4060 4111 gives 1.35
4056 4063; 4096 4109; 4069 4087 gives -0.02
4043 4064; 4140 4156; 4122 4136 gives 1.25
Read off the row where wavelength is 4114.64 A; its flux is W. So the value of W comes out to 9.476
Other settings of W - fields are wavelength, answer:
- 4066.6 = 10.05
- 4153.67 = 7.484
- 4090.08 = 13.8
